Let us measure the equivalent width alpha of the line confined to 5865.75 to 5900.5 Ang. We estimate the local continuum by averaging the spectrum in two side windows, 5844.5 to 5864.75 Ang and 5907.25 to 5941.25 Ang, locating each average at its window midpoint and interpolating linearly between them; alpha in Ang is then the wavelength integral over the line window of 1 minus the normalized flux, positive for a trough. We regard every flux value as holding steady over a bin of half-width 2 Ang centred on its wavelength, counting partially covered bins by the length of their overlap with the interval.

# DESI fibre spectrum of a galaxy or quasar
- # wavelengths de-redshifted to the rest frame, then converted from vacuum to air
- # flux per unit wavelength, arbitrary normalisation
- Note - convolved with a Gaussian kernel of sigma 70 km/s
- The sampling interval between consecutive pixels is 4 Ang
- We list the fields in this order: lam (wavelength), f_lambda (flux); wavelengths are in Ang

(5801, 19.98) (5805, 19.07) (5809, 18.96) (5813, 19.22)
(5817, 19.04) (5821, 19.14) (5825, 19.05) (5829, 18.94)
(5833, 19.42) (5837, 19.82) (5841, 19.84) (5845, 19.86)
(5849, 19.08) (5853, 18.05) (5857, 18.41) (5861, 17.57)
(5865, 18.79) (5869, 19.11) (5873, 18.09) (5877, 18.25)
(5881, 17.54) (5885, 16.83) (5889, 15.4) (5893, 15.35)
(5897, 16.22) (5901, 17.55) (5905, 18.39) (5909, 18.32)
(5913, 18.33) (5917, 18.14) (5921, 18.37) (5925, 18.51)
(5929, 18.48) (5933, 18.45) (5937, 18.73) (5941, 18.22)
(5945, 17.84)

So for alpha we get 2.43 Ang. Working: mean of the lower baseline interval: 18.5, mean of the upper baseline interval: 18.4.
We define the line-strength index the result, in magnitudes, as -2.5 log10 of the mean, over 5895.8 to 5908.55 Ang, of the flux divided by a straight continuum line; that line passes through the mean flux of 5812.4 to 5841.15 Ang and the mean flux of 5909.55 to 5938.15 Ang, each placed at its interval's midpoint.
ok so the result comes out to 0.062 mag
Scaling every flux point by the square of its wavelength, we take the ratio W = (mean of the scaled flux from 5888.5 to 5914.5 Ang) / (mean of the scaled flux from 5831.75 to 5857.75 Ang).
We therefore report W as 0.91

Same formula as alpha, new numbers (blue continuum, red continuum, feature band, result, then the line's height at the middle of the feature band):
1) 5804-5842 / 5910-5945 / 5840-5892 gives 2.08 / 18.9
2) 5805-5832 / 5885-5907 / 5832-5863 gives -1.43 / 18.1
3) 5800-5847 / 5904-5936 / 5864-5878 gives 0.23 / 18.9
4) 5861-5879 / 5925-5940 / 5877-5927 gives 2.82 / 18.5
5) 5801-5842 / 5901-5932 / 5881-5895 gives 1.88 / 18.6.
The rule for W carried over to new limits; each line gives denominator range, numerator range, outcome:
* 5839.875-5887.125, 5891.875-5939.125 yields 0.99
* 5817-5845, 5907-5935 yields 0.98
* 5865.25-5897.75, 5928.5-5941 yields 1.09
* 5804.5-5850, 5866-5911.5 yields 0.92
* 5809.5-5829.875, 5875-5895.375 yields 0.89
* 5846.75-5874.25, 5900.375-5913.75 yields 1.00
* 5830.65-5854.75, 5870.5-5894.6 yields 0.89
